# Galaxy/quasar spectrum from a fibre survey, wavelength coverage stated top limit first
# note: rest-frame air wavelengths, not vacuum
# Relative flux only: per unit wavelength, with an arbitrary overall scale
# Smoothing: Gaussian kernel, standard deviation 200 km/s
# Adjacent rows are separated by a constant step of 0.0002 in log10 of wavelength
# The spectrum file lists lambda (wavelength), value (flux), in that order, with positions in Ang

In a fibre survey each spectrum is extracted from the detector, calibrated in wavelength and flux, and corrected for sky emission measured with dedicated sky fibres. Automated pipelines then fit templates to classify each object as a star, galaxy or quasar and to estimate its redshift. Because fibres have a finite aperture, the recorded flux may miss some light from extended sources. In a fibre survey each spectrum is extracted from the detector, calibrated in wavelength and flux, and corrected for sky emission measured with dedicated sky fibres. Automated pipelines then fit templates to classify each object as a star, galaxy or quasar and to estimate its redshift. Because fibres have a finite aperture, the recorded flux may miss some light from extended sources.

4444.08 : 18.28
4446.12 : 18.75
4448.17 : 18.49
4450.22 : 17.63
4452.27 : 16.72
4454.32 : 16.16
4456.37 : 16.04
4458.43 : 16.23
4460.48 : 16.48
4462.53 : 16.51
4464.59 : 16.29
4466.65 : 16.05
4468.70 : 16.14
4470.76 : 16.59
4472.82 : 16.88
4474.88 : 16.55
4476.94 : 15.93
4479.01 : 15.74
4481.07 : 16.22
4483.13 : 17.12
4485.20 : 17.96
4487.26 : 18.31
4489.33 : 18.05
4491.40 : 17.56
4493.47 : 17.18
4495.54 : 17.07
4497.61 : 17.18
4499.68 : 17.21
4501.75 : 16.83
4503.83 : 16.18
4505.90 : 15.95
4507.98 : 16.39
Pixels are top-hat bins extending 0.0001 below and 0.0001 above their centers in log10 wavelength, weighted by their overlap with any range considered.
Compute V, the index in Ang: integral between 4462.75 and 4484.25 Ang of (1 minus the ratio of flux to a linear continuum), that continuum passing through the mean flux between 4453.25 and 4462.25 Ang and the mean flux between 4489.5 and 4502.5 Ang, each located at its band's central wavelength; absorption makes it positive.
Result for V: 0.39 Ang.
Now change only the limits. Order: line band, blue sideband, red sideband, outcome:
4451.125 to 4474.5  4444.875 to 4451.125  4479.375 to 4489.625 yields 2.0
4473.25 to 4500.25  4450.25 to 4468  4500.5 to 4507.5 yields -1.2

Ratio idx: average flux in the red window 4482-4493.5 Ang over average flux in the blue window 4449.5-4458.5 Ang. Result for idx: 1.07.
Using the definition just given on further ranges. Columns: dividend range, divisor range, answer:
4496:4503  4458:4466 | 1.04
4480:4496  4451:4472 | 1.07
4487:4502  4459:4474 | 1.06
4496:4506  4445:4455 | 0.95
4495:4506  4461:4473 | 1.03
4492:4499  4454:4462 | 1.06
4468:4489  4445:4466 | 0.99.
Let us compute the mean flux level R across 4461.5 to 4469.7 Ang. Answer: 16.3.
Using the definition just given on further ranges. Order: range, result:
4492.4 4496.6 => 17.1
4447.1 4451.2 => 18.1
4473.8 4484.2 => 16.3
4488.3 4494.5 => 17.6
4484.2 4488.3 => 18.1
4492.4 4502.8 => 17.1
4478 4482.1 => 16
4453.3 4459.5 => 16.1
